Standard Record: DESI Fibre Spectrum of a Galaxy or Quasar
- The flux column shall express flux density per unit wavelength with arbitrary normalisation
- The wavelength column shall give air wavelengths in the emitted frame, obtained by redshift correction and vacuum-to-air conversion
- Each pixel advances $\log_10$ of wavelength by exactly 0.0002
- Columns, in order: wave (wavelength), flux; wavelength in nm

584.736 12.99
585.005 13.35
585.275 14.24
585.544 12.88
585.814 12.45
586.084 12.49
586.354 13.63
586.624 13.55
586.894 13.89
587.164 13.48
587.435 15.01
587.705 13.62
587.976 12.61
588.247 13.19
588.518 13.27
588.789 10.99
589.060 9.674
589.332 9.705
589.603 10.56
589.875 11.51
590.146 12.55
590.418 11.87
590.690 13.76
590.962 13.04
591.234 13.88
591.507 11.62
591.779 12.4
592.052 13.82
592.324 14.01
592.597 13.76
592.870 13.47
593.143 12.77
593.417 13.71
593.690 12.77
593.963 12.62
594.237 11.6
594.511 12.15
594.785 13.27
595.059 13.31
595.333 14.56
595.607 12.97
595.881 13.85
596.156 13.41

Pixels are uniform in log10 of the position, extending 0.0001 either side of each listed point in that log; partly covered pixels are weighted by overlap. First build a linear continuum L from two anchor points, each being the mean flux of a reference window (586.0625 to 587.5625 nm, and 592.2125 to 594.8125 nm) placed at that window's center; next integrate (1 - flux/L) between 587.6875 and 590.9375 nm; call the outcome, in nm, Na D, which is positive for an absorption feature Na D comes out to 0.37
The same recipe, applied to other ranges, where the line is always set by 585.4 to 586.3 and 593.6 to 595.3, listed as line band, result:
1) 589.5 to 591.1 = 0.06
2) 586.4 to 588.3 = -0.14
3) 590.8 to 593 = -0.09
